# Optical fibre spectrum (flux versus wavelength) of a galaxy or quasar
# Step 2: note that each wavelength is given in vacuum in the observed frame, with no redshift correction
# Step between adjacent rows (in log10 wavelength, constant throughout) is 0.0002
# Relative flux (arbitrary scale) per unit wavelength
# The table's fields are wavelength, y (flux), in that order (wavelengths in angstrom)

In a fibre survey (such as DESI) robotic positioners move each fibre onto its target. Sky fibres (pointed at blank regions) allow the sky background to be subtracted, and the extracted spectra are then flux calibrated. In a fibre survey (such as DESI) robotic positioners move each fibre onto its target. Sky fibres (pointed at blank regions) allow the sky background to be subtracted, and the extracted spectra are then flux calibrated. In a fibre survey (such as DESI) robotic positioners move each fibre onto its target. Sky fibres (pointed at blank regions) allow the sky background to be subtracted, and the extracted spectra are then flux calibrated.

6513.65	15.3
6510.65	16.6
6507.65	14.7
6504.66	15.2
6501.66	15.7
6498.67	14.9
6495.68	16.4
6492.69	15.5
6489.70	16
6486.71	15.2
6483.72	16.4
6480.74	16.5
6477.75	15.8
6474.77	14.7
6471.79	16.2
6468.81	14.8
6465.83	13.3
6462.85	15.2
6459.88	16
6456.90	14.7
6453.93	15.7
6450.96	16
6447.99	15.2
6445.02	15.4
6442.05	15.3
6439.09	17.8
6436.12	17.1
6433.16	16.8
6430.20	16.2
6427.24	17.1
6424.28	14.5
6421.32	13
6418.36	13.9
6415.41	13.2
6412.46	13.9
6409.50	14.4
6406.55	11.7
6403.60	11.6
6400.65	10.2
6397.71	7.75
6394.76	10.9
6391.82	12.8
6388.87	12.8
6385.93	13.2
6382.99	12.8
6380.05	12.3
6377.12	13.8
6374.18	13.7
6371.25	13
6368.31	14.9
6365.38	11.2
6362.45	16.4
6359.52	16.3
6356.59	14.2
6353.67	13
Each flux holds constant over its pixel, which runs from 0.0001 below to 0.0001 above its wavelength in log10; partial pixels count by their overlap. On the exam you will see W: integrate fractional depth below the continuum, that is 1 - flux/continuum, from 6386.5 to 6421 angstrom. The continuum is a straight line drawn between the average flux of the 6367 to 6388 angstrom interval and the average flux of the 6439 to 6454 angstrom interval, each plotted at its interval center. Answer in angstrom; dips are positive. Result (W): 5.1 angstrom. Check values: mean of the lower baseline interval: 13.4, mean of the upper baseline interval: 15.7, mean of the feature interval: 12.2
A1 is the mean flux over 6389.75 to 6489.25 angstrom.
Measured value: 14.5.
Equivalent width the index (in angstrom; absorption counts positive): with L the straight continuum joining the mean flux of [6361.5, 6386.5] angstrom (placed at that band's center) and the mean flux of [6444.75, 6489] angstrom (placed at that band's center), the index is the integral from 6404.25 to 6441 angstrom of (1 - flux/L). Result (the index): -1.0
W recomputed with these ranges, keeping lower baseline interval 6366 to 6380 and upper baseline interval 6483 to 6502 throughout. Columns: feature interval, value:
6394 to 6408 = 3.6 angstrom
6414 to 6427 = 0.4 angstrom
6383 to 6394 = 0.8 angstrom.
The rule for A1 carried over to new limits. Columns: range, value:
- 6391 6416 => 11.8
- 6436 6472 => 15.5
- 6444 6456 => 15.5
